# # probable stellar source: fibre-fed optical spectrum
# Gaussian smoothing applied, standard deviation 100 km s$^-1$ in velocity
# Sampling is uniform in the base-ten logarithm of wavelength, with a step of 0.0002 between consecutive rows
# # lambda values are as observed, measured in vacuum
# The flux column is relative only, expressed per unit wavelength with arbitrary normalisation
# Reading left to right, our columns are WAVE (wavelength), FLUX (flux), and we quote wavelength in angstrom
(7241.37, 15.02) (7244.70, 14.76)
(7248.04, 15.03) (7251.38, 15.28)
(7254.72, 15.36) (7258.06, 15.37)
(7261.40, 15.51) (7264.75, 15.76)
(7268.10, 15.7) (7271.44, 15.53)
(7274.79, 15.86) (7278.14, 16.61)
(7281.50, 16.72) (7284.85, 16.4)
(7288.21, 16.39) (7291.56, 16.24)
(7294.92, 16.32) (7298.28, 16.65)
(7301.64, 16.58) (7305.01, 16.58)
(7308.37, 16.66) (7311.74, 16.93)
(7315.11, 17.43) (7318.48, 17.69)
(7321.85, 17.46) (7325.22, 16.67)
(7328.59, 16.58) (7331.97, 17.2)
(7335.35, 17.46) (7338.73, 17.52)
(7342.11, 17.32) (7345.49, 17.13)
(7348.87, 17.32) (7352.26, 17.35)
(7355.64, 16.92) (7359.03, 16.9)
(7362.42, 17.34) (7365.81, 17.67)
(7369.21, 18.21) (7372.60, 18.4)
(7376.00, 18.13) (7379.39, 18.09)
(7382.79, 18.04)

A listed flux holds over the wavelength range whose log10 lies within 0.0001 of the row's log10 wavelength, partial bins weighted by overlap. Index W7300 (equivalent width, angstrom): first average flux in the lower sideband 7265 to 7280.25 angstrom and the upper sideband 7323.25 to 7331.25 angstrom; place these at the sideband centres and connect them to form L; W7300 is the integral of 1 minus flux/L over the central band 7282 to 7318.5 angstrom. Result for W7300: -0.8 angstrom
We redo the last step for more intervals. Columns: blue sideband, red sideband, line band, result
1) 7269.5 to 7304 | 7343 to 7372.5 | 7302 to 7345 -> -0.55 angstrom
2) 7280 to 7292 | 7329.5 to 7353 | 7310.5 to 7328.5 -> -0.23 angstrom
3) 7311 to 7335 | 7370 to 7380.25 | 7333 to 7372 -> 0.80 angstrom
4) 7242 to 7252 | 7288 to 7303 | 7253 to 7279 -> -0.20 angstrom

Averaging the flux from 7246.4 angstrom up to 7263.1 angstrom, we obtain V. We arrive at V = 15.3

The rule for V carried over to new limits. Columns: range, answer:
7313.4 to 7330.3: 17.2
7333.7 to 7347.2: 17.4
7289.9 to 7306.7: 16.5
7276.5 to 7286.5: 16.6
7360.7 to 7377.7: 18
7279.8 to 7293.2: 16.4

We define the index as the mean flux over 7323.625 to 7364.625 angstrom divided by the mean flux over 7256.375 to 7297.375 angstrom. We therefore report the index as 1.07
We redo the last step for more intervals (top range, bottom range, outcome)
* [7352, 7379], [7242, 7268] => 1.15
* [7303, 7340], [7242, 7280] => 1.10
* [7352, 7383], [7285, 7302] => 1.08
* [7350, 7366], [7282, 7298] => 1.05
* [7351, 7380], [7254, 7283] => 1.12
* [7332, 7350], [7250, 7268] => 1.12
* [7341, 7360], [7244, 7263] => 1.13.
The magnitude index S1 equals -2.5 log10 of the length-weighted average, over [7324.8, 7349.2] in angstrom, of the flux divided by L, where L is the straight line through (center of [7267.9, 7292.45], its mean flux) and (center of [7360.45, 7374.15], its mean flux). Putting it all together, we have 0.01 mag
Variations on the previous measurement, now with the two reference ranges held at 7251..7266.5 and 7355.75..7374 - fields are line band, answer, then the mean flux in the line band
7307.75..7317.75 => -0.03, 17.1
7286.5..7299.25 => -0.02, 16.4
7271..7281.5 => -0.02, 16.2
